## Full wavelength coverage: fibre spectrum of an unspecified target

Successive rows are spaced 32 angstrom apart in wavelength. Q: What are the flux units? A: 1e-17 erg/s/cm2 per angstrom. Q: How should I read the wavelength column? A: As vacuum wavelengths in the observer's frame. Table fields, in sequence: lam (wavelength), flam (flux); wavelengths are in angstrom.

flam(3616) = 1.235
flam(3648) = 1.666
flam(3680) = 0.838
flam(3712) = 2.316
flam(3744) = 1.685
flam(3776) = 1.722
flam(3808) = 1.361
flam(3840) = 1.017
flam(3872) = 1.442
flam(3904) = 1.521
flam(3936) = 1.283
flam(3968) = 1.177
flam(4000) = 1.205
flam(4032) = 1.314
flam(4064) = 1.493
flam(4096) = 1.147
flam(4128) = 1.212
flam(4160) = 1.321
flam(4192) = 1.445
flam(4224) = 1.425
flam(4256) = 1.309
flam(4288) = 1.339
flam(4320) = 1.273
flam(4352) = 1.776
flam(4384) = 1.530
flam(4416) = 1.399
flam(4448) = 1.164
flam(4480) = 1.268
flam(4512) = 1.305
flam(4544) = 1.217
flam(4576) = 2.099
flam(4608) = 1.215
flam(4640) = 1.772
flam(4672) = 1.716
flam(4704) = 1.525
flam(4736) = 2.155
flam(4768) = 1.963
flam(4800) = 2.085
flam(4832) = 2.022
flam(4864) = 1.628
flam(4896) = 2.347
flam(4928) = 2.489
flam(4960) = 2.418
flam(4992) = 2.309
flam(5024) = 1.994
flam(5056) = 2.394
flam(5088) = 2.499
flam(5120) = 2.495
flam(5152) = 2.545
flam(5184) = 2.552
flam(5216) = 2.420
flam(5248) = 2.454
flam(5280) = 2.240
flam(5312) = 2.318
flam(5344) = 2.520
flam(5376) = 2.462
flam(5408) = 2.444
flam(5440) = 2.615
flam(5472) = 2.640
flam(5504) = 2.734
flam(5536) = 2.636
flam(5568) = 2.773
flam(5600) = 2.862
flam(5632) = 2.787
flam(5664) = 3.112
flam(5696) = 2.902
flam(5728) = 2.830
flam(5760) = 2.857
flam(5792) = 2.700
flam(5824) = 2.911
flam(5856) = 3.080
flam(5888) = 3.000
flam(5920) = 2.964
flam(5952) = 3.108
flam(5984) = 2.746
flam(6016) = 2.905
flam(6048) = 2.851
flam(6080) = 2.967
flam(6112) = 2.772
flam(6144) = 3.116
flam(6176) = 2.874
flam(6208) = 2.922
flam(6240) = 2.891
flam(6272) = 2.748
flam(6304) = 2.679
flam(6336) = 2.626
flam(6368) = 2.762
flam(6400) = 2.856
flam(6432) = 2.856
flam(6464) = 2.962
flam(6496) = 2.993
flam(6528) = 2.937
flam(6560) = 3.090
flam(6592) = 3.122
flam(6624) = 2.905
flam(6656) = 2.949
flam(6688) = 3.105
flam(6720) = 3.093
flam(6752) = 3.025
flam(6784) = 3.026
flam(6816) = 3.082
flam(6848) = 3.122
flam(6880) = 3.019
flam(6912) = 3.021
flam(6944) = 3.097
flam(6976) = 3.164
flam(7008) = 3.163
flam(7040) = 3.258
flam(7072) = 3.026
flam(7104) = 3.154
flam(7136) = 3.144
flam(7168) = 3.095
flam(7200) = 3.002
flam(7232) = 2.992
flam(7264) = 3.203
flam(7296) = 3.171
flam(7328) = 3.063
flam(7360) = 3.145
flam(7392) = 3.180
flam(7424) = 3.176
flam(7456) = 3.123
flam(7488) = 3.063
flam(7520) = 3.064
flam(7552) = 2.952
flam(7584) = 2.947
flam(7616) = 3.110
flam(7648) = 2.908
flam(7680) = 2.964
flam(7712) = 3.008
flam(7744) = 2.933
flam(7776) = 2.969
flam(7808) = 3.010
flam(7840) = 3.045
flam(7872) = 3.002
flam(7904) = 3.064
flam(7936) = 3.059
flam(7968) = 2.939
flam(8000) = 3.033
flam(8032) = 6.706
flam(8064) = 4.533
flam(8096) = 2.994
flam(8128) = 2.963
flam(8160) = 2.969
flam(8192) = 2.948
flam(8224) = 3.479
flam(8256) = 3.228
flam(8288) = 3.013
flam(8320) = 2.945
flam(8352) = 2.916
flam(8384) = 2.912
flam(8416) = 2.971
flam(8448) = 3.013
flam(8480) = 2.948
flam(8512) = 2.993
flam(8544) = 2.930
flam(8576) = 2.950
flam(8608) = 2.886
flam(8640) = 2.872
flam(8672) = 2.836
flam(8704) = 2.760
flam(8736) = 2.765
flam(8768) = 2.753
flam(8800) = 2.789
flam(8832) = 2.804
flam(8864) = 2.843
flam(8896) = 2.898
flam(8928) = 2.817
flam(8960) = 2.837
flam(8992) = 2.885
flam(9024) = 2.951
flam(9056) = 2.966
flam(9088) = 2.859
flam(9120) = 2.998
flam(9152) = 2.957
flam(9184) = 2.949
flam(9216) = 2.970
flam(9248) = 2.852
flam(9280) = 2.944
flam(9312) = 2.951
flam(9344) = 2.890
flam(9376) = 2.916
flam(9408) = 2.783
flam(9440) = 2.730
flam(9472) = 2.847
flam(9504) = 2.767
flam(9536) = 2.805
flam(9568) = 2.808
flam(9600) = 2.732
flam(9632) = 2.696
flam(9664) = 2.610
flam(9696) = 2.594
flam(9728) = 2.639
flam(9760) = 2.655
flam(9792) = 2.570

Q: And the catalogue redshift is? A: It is 0.22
